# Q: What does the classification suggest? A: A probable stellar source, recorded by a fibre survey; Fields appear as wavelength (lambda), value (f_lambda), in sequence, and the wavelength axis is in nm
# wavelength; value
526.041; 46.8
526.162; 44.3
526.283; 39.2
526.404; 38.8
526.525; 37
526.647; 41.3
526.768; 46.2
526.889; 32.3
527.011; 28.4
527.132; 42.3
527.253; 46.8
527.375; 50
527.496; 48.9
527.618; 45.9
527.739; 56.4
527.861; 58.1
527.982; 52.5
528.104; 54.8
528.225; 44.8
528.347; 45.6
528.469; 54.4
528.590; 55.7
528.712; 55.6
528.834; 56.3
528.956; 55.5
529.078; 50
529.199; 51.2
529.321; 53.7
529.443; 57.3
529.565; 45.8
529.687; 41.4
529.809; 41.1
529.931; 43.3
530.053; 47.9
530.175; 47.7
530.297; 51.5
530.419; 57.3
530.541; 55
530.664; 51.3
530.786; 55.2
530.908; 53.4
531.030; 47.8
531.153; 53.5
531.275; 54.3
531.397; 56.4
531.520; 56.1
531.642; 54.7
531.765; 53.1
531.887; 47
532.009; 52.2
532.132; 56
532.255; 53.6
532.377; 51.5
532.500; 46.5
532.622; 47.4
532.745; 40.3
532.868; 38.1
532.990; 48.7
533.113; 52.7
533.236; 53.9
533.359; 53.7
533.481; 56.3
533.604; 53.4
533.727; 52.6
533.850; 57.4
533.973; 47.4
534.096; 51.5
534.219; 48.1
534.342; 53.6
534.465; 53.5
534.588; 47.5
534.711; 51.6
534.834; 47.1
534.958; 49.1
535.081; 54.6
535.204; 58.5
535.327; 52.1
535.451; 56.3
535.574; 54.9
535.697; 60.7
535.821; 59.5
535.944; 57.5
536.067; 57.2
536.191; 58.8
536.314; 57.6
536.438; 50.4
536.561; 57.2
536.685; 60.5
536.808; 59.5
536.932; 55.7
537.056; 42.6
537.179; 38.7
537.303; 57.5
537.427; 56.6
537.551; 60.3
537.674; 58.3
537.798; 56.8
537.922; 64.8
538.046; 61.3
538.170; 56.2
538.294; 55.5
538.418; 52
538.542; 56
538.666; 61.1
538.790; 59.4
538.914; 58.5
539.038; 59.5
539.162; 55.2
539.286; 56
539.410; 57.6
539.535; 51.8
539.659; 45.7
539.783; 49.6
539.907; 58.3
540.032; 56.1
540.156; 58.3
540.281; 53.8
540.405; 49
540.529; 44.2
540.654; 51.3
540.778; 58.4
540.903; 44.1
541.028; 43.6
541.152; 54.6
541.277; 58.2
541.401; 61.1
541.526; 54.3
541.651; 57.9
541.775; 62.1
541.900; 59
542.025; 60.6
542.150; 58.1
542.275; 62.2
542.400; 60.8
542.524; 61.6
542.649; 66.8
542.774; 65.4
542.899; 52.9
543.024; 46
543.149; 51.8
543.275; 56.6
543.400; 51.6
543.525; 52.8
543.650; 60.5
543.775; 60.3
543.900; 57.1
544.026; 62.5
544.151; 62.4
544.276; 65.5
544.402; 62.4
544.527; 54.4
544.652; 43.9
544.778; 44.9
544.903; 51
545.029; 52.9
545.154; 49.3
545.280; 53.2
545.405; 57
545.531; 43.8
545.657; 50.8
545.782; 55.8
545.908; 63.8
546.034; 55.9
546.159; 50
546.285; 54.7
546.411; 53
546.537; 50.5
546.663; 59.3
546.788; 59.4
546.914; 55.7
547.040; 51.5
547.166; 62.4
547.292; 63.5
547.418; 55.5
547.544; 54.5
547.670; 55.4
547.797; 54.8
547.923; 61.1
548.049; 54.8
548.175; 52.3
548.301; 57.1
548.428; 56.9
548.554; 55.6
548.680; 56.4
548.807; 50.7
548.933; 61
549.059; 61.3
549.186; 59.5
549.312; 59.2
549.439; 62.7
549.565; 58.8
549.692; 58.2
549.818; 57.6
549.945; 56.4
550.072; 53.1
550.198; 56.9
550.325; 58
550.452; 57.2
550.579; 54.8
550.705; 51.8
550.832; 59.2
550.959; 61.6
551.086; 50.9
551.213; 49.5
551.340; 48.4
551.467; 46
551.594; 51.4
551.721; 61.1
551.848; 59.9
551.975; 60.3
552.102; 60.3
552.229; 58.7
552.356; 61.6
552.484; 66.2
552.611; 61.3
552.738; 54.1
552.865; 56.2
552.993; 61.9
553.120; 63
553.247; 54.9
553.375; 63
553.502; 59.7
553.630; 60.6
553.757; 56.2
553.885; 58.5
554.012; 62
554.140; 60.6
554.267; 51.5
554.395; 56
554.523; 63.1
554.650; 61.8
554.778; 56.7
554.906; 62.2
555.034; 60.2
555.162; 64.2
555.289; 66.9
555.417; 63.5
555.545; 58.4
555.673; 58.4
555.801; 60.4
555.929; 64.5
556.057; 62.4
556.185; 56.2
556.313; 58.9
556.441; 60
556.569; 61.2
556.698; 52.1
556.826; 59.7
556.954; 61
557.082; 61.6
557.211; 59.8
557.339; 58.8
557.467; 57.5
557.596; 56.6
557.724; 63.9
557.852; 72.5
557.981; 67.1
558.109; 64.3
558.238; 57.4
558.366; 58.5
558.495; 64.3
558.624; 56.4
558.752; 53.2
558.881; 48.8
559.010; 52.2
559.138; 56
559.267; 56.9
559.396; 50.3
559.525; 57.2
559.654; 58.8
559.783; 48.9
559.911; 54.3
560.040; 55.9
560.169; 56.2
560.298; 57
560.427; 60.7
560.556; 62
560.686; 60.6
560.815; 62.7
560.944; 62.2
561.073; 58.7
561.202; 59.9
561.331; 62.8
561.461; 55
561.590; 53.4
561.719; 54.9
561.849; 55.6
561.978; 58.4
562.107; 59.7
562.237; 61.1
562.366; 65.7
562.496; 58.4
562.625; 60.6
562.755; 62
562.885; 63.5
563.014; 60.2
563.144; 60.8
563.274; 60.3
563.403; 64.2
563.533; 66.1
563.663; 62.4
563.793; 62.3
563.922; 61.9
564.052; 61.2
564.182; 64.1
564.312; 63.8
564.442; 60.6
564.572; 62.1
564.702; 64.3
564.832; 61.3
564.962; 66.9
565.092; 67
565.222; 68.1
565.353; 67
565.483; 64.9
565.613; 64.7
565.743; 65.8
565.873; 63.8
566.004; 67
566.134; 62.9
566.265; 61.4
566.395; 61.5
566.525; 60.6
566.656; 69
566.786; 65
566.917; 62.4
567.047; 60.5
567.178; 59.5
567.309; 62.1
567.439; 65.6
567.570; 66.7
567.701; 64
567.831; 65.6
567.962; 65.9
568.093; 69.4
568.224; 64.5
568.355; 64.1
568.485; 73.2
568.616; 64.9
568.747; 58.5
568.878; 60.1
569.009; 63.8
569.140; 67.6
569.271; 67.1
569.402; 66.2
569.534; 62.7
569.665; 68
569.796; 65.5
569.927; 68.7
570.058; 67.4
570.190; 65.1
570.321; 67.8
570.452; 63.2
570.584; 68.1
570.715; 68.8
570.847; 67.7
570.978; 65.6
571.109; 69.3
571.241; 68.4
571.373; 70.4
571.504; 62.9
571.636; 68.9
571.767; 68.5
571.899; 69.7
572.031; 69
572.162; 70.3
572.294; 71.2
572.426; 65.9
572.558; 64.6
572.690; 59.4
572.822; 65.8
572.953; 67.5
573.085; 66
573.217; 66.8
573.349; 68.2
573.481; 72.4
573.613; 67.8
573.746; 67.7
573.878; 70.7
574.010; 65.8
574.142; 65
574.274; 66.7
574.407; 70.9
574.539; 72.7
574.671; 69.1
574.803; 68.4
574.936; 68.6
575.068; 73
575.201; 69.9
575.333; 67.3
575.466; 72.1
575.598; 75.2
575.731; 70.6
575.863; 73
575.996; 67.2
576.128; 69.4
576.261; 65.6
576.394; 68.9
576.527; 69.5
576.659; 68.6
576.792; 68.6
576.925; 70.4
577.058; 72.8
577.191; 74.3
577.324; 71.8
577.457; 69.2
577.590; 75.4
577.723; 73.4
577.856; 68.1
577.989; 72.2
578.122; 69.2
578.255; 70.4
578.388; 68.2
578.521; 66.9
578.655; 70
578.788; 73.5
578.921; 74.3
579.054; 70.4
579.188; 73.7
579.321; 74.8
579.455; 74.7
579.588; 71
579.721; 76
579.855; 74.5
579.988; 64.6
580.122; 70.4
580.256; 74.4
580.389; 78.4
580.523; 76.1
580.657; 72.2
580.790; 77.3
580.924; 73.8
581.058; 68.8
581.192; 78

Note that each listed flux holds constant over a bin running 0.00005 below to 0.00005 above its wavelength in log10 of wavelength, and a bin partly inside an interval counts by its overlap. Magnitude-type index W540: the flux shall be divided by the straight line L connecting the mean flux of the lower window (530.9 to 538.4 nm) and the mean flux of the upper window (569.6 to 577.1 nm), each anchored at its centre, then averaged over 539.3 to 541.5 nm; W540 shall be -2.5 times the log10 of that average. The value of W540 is 0.06 mag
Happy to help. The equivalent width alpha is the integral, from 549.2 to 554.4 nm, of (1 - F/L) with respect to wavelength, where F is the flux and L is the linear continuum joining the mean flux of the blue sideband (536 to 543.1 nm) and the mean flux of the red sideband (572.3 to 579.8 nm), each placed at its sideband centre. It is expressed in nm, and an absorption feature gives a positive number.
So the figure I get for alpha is 0.26 nm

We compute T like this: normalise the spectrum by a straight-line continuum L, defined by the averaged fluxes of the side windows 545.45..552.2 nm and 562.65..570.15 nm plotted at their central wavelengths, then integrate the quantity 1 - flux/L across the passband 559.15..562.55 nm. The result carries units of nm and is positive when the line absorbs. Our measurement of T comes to 0.20 nm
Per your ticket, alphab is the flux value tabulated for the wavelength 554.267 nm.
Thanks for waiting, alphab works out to 51.5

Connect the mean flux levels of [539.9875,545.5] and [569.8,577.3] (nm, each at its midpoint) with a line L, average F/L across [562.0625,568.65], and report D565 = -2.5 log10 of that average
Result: 0.02 mag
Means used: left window 55.6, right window 68.5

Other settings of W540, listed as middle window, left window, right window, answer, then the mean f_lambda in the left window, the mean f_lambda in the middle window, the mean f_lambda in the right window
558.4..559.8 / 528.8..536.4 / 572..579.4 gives 0.144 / 52.1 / 55.1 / 69.6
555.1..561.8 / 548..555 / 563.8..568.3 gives 0.032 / 57.6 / 58.9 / 64.1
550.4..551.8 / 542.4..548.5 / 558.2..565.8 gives 0.066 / 55.8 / 53.8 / 60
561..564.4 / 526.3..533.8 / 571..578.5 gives 0.056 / 49.6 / 60.7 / 69.1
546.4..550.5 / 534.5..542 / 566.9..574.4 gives 0.030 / 55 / 57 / 66.4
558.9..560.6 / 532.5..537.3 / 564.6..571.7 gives 0.120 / 52.5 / 55.6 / 65.4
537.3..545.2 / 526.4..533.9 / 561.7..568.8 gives -0.039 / 49.9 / 56.1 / 63.3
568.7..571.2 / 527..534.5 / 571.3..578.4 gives 0.020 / 50.9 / 65.9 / 69.2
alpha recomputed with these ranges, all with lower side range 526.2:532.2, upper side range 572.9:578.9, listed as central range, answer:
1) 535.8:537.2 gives -0.06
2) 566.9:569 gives 0.07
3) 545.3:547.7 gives 0.07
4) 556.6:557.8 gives 0.05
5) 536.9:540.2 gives -0.13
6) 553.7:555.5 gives 0.01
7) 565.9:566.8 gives 0.02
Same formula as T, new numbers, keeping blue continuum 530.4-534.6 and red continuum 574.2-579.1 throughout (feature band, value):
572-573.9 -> 0.039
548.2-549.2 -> 0.027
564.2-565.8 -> 0.020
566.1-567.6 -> 0.074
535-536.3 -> -0.094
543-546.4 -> 0.140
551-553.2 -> 0.107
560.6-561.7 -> 0.079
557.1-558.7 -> 0.029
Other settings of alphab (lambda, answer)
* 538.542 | 56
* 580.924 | 73.8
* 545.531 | 43.8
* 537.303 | 57.5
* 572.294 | 71.2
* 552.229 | 58.7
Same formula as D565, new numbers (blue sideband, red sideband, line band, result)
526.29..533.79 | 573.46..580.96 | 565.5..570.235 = 0.03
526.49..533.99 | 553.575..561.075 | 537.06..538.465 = -0.06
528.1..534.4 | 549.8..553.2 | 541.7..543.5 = -0.07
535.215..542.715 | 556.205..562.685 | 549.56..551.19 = 0.02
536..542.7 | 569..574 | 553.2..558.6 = 0.02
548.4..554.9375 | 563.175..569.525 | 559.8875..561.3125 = 0.04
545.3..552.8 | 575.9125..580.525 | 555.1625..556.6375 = -0.02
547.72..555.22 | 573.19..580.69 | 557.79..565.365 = 0.05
